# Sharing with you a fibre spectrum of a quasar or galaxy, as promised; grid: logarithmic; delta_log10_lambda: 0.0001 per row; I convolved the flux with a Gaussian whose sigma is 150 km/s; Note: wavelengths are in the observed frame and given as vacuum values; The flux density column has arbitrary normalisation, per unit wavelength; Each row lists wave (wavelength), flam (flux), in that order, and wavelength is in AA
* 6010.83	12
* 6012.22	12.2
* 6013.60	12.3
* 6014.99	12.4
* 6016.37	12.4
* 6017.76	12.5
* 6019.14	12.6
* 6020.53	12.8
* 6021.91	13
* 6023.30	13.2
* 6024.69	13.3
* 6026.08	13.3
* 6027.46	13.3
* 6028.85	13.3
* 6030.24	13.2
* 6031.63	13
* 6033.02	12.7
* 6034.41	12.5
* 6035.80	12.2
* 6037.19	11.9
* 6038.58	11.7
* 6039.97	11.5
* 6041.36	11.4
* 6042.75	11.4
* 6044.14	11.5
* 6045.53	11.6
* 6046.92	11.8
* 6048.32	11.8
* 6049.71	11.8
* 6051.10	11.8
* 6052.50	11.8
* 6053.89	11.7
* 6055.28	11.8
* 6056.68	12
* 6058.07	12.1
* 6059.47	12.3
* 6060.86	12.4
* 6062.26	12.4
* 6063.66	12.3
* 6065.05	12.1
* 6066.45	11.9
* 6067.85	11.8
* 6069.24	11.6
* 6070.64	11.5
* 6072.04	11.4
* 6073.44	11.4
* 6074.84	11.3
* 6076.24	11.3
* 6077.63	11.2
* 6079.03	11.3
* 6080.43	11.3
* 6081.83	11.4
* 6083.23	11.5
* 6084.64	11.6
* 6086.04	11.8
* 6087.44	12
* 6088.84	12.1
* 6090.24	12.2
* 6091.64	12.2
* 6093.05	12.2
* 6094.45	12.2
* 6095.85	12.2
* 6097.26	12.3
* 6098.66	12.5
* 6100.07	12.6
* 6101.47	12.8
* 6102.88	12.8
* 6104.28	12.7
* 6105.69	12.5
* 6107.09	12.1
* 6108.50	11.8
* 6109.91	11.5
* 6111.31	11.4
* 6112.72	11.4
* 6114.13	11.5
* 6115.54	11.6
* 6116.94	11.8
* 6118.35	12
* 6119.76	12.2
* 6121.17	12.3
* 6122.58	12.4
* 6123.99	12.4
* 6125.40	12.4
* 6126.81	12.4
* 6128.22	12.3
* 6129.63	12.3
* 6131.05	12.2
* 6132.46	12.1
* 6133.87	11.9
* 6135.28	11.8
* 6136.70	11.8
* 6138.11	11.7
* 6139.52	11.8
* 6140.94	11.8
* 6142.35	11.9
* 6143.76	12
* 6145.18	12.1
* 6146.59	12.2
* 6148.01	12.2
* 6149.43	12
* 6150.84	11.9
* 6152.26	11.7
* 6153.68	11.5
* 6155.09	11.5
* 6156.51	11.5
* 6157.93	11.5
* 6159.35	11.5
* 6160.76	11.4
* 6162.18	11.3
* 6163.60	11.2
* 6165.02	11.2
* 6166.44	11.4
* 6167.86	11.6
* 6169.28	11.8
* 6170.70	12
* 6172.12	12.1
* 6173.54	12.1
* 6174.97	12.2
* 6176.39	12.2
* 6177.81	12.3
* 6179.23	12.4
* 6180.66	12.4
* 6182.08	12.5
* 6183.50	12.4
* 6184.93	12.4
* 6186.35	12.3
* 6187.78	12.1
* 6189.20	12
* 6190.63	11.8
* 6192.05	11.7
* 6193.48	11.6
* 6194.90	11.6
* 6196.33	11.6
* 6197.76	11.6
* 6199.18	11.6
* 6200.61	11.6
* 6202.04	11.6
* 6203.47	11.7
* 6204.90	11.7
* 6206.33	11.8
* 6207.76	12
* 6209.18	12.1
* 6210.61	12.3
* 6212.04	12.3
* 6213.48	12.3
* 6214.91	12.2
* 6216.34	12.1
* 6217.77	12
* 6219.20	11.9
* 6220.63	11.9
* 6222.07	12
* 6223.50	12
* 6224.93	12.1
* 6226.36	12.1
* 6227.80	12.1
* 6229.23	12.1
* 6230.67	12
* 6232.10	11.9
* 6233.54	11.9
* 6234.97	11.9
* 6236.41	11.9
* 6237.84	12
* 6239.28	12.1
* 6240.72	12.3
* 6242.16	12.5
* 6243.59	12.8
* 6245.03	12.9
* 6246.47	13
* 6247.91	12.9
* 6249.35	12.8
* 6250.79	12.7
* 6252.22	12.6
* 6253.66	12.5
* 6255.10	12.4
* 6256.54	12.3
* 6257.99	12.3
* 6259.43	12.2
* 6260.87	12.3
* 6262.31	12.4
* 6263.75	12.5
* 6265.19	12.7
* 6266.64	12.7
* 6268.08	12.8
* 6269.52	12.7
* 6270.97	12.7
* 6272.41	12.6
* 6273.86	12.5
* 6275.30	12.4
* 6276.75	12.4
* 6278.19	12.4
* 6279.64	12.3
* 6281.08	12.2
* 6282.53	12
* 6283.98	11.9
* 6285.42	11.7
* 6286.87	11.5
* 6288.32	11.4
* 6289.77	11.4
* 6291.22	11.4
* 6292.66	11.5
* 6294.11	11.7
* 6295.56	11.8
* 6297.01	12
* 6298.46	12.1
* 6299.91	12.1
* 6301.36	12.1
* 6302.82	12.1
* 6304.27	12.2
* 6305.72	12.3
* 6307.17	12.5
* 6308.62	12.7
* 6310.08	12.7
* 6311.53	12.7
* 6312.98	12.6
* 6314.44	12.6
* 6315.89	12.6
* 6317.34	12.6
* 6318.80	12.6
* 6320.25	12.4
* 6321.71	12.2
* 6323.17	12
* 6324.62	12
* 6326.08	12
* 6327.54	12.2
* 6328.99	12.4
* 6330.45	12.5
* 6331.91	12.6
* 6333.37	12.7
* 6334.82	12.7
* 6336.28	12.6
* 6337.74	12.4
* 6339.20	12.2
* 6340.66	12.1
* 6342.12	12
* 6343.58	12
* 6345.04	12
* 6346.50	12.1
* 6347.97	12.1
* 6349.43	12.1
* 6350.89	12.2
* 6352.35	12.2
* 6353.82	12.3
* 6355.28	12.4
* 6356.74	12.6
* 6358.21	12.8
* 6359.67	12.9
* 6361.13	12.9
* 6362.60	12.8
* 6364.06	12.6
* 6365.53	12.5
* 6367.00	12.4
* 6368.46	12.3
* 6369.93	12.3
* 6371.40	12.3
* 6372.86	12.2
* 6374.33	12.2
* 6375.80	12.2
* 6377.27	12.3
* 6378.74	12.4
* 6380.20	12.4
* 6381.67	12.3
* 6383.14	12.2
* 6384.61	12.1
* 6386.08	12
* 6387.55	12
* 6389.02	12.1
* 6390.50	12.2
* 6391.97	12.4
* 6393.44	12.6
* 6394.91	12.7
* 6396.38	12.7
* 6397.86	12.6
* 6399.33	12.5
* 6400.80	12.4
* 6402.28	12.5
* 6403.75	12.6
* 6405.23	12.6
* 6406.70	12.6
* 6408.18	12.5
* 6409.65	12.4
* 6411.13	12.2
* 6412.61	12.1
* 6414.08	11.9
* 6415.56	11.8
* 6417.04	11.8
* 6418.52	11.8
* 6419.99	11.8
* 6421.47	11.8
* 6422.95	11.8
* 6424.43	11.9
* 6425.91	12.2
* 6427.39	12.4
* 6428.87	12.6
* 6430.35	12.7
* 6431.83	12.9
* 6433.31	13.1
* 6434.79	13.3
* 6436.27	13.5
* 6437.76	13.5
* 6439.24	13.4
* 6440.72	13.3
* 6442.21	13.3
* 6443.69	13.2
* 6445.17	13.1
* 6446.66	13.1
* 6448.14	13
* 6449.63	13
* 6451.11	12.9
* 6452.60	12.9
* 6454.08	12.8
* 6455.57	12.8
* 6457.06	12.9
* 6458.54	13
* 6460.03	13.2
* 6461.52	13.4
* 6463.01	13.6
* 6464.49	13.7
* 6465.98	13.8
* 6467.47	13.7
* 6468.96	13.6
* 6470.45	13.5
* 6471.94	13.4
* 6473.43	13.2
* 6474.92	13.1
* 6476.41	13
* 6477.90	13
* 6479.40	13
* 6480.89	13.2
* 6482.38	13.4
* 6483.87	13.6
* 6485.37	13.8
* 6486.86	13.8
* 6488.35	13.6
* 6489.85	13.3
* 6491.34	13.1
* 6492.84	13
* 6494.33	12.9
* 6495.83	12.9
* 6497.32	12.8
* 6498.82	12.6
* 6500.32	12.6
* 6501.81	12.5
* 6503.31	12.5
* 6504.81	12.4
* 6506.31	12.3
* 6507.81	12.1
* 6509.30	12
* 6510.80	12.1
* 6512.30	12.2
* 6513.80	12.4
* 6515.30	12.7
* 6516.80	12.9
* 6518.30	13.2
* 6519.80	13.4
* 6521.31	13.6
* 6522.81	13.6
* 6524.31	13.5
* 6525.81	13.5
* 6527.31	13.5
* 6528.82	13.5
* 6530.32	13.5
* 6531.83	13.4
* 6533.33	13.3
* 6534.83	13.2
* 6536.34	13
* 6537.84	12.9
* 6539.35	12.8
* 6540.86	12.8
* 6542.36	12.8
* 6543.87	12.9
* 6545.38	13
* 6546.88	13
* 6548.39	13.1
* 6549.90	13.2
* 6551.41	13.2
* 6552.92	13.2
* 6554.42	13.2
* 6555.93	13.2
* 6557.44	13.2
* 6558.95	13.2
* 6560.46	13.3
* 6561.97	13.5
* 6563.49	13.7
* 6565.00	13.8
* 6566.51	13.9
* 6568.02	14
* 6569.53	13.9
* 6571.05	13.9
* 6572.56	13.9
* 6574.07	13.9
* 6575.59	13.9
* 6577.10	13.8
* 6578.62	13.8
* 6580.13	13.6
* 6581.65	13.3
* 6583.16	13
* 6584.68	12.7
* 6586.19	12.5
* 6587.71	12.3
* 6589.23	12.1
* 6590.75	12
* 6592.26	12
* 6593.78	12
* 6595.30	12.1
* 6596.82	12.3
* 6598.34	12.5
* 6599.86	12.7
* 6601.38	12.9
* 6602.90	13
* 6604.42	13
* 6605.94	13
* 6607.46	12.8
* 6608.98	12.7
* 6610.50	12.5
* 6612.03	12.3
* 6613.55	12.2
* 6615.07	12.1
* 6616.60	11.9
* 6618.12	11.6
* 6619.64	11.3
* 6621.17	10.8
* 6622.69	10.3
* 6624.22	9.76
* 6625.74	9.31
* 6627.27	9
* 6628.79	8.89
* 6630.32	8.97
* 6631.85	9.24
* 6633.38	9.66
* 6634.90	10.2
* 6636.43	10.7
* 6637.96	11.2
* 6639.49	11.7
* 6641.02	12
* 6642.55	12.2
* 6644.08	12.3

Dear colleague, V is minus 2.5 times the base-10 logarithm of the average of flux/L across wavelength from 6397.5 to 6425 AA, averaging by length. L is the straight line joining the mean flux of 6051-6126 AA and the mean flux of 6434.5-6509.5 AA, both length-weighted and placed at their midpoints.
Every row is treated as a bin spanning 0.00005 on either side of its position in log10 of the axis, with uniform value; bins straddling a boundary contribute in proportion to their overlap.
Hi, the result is 0.06 mag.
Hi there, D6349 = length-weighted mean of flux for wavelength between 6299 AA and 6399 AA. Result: 12.4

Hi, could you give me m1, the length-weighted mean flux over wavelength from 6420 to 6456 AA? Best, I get 12.8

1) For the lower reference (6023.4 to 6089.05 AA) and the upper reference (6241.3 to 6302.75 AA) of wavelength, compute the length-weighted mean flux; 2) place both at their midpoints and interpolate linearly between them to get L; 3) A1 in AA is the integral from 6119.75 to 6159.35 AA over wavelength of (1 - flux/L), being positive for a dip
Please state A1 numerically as 0.37 AA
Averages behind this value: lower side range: 12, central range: 12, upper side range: 12.3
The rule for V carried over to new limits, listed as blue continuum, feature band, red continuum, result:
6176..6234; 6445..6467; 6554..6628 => -0.065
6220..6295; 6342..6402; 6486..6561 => 0.018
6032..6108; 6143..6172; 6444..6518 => 0.044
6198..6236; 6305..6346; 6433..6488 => 0.014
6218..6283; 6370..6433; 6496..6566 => 0.036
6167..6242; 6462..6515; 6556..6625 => -0.041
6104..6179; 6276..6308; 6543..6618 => 0.028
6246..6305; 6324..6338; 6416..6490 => 0.007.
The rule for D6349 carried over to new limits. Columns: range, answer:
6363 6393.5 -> 12.3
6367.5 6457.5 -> 12.5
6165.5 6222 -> 12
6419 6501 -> 13.1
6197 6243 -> 12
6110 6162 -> 11.9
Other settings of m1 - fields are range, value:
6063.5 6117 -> 11.9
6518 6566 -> 13.3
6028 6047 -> 12.1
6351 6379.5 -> 12.4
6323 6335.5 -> 12.4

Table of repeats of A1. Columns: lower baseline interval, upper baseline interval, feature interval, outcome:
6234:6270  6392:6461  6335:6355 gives 0.6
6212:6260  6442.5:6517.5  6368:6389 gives 0.8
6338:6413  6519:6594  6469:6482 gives -0.4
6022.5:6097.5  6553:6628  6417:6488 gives -3.3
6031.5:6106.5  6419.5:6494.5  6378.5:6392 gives 0.7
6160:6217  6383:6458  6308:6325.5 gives -0.3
